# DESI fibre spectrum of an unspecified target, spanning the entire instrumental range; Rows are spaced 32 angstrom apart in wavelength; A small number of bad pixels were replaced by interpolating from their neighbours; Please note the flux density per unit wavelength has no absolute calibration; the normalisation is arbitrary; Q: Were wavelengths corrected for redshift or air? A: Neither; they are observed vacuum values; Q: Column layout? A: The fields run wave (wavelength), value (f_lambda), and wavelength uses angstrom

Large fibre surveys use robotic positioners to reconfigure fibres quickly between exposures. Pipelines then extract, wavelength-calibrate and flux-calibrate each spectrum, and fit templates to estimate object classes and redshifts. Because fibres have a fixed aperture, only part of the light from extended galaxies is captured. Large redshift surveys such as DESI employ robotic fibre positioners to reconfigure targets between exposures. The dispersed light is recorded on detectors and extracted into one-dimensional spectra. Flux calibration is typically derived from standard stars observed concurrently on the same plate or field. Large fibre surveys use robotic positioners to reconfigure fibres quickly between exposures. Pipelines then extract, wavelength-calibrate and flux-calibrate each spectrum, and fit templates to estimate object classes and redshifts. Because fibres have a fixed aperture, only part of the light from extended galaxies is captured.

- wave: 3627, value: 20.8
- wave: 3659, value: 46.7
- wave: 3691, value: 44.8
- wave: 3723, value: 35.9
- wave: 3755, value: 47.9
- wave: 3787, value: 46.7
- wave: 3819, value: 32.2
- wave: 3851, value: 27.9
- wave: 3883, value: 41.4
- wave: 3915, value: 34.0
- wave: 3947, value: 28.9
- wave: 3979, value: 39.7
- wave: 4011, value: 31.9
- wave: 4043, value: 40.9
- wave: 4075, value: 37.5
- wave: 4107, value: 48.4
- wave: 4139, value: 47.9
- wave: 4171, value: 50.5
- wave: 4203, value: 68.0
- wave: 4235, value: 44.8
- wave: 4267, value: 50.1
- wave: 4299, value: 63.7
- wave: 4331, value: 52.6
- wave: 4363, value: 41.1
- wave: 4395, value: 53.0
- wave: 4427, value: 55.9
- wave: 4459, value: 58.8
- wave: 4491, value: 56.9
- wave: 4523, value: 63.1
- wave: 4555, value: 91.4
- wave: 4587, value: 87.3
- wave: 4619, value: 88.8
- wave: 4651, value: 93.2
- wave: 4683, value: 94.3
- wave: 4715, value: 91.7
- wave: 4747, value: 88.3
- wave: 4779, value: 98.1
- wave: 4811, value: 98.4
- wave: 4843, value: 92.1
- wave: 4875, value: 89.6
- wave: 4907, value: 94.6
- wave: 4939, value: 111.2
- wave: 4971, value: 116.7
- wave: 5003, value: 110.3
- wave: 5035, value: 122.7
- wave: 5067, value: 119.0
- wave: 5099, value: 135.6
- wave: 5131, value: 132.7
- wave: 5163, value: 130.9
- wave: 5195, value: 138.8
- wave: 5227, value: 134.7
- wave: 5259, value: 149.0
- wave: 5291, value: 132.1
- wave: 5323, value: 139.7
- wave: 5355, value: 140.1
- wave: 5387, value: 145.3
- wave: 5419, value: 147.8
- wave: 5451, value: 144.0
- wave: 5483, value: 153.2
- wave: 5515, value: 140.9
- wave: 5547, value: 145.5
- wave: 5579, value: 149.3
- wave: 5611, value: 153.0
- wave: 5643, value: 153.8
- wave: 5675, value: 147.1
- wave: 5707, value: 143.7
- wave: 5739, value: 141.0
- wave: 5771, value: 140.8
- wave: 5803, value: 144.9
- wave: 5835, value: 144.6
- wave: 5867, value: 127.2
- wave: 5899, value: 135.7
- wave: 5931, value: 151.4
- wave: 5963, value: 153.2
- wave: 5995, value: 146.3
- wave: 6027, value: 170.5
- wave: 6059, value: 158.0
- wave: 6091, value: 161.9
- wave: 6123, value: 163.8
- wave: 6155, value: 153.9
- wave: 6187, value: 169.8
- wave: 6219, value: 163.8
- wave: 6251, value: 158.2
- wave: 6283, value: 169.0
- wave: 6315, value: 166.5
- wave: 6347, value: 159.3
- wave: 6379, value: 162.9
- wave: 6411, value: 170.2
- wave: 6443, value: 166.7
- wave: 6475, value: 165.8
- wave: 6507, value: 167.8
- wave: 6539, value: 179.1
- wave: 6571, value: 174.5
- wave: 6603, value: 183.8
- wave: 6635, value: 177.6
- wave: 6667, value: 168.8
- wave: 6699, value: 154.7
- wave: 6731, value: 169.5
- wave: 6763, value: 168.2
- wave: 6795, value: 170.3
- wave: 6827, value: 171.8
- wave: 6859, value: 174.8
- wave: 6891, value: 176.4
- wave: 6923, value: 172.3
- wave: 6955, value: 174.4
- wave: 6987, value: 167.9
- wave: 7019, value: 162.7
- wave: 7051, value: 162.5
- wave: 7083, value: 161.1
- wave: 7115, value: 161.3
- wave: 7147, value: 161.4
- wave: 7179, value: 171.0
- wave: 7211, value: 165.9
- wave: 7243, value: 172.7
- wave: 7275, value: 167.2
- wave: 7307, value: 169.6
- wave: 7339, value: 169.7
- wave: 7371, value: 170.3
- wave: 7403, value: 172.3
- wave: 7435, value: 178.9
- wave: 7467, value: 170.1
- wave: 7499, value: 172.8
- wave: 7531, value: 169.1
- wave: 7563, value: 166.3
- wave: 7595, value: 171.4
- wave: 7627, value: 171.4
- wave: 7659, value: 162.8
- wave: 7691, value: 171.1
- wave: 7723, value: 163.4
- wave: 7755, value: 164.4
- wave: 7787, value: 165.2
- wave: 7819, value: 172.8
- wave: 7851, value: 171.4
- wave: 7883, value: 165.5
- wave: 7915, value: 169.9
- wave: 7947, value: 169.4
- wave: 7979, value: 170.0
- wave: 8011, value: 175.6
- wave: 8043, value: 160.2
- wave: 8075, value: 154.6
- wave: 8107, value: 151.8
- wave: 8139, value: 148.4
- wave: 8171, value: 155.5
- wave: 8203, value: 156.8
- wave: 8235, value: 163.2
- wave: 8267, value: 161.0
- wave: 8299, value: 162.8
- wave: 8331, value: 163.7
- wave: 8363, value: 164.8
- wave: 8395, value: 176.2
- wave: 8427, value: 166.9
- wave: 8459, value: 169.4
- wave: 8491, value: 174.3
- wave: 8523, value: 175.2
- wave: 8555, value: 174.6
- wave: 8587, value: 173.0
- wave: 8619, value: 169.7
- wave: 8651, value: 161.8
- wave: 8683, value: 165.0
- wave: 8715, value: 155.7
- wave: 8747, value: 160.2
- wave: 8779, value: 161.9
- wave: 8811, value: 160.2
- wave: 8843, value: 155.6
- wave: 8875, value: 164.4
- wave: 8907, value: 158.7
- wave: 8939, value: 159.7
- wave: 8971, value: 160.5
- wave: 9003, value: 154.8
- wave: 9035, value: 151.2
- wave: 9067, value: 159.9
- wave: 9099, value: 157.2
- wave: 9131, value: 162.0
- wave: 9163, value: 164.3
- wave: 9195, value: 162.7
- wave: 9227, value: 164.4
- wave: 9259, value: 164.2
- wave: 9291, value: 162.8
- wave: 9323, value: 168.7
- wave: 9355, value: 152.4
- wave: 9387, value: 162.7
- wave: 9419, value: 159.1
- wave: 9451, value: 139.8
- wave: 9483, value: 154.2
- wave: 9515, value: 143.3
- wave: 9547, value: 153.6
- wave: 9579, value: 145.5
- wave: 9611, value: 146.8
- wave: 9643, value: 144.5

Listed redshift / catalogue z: 0.136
